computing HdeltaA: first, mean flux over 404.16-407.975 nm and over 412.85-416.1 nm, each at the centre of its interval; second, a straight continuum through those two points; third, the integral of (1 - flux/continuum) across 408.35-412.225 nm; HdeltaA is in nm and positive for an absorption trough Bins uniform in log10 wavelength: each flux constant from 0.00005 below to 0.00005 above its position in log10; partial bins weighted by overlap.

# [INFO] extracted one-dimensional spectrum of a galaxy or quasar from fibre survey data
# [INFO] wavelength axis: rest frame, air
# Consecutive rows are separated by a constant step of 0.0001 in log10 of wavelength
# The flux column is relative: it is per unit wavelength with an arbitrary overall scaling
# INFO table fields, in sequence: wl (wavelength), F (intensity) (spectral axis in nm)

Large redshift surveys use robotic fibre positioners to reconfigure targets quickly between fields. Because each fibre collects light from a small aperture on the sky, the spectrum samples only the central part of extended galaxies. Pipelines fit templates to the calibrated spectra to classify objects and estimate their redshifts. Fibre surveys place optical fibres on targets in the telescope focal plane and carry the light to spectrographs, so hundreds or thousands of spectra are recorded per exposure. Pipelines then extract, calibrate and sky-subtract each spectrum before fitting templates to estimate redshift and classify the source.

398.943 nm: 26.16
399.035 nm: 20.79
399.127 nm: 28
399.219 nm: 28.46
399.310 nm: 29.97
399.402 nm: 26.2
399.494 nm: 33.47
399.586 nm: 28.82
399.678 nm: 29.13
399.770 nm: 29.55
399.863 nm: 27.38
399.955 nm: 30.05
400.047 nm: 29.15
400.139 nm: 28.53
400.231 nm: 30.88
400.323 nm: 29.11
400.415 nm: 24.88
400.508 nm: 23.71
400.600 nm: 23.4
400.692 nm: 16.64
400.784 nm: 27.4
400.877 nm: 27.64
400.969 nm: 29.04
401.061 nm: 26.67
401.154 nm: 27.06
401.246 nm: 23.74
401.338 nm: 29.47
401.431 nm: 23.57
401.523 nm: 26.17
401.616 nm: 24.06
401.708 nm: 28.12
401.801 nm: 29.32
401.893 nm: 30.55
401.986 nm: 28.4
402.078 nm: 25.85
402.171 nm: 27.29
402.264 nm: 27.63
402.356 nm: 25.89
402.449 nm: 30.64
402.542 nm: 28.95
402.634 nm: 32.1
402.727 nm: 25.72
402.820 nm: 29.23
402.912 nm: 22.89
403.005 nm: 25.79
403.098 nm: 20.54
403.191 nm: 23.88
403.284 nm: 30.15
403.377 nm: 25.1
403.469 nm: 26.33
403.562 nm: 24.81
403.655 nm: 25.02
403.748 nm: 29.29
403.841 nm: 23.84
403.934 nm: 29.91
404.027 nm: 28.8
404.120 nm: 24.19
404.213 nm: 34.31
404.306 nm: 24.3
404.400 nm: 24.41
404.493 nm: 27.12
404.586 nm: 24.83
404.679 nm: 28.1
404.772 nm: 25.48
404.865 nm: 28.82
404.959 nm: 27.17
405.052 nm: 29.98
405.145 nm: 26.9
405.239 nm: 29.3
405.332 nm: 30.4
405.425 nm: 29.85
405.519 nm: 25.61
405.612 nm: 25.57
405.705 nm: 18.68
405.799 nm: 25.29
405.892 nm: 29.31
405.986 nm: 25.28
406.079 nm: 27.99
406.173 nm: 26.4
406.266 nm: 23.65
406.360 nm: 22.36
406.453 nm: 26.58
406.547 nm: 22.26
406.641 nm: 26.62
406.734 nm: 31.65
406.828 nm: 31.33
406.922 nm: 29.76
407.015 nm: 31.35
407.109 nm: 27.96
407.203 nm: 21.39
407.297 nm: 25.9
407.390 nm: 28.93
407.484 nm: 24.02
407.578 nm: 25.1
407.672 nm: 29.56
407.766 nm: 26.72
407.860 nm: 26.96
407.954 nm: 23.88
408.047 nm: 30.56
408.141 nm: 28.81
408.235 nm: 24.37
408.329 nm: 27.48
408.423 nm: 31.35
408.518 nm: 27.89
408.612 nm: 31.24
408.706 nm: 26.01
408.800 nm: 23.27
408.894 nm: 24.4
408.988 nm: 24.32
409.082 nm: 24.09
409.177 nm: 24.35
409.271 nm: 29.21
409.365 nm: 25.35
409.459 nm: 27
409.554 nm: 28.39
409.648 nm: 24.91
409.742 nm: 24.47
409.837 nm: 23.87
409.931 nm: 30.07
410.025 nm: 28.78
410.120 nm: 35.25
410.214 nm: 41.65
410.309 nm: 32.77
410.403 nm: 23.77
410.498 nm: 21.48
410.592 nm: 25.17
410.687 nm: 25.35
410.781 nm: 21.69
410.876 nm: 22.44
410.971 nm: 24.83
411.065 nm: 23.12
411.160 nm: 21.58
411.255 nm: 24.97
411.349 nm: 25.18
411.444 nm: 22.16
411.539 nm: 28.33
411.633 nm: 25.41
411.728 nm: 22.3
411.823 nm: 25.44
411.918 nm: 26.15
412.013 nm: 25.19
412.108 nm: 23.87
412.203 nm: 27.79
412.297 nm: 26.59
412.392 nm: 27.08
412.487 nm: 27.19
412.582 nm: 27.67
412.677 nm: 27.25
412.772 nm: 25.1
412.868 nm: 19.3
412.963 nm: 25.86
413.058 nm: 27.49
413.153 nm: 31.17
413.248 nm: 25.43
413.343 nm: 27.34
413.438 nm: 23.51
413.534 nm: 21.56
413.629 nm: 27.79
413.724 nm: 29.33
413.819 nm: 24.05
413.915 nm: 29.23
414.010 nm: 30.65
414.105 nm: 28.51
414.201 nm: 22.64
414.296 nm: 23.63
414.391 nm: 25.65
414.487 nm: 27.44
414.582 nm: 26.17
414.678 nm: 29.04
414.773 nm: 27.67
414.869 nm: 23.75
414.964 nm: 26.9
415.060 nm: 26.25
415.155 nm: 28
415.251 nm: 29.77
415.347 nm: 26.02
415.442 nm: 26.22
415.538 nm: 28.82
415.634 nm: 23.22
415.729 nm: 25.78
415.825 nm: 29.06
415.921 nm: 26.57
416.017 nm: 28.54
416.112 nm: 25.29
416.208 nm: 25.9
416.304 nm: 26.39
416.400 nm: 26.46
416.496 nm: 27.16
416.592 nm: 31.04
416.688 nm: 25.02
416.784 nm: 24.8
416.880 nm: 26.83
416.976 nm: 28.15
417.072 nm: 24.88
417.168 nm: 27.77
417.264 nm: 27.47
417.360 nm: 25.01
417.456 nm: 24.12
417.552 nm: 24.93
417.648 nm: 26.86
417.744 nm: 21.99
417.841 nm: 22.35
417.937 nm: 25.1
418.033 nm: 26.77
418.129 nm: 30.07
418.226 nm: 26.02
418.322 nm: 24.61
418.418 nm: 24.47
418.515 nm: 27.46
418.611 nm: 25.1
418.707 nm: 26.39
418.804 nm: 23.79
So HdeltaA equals 0.08 nm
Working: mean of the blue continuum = 26.9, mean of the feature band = 26.2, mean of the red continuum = 26.6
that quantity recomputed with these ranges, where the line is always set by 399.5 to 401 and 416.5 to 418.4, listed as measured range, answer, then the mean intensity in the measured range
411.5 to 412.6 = 0.016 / 26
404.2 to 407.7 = 0.006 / 26.8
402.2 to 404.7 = 0.028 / 26.8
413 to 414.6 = -0.017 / 26.6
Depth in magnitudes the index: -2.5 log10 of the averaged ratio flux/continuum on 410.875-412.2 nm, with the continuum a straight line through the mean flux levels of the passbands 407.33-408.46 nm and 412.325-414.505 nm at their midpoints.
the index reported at 0.09 mag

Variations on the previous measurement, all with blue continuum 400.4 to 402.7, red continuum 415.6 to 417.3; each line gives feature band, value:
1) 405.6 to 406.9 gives 0.03 mag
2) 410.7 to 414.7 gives 0.05 mag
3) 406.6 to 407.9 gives -0.04 mag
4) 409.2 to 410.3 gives -0.09 mag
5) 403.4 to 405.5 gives -0.03 mag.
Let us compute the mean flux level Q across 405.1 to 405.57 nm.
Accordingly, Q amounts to 28.4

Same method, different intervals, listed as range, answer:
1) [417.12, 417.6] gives 25.9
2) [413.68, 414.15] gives 28.4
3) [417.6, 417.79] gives 24.5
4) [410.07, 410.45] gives 33.3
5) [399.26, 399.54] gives 29.9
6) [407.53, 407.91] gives 27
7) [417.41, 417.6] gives 24.6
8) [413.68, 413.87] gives 26.6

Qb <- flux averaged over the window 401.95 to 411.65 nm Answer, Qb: 26.7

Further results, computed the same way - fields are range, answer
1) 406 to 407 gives 27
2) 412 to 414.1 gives 26.5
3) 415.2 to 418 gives 26.3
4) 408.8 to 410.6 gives 27.3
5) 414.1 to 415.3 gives 26.5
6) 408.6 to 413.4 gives 26.1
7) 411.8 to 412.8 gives 26.4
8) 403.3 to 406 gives 26.9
